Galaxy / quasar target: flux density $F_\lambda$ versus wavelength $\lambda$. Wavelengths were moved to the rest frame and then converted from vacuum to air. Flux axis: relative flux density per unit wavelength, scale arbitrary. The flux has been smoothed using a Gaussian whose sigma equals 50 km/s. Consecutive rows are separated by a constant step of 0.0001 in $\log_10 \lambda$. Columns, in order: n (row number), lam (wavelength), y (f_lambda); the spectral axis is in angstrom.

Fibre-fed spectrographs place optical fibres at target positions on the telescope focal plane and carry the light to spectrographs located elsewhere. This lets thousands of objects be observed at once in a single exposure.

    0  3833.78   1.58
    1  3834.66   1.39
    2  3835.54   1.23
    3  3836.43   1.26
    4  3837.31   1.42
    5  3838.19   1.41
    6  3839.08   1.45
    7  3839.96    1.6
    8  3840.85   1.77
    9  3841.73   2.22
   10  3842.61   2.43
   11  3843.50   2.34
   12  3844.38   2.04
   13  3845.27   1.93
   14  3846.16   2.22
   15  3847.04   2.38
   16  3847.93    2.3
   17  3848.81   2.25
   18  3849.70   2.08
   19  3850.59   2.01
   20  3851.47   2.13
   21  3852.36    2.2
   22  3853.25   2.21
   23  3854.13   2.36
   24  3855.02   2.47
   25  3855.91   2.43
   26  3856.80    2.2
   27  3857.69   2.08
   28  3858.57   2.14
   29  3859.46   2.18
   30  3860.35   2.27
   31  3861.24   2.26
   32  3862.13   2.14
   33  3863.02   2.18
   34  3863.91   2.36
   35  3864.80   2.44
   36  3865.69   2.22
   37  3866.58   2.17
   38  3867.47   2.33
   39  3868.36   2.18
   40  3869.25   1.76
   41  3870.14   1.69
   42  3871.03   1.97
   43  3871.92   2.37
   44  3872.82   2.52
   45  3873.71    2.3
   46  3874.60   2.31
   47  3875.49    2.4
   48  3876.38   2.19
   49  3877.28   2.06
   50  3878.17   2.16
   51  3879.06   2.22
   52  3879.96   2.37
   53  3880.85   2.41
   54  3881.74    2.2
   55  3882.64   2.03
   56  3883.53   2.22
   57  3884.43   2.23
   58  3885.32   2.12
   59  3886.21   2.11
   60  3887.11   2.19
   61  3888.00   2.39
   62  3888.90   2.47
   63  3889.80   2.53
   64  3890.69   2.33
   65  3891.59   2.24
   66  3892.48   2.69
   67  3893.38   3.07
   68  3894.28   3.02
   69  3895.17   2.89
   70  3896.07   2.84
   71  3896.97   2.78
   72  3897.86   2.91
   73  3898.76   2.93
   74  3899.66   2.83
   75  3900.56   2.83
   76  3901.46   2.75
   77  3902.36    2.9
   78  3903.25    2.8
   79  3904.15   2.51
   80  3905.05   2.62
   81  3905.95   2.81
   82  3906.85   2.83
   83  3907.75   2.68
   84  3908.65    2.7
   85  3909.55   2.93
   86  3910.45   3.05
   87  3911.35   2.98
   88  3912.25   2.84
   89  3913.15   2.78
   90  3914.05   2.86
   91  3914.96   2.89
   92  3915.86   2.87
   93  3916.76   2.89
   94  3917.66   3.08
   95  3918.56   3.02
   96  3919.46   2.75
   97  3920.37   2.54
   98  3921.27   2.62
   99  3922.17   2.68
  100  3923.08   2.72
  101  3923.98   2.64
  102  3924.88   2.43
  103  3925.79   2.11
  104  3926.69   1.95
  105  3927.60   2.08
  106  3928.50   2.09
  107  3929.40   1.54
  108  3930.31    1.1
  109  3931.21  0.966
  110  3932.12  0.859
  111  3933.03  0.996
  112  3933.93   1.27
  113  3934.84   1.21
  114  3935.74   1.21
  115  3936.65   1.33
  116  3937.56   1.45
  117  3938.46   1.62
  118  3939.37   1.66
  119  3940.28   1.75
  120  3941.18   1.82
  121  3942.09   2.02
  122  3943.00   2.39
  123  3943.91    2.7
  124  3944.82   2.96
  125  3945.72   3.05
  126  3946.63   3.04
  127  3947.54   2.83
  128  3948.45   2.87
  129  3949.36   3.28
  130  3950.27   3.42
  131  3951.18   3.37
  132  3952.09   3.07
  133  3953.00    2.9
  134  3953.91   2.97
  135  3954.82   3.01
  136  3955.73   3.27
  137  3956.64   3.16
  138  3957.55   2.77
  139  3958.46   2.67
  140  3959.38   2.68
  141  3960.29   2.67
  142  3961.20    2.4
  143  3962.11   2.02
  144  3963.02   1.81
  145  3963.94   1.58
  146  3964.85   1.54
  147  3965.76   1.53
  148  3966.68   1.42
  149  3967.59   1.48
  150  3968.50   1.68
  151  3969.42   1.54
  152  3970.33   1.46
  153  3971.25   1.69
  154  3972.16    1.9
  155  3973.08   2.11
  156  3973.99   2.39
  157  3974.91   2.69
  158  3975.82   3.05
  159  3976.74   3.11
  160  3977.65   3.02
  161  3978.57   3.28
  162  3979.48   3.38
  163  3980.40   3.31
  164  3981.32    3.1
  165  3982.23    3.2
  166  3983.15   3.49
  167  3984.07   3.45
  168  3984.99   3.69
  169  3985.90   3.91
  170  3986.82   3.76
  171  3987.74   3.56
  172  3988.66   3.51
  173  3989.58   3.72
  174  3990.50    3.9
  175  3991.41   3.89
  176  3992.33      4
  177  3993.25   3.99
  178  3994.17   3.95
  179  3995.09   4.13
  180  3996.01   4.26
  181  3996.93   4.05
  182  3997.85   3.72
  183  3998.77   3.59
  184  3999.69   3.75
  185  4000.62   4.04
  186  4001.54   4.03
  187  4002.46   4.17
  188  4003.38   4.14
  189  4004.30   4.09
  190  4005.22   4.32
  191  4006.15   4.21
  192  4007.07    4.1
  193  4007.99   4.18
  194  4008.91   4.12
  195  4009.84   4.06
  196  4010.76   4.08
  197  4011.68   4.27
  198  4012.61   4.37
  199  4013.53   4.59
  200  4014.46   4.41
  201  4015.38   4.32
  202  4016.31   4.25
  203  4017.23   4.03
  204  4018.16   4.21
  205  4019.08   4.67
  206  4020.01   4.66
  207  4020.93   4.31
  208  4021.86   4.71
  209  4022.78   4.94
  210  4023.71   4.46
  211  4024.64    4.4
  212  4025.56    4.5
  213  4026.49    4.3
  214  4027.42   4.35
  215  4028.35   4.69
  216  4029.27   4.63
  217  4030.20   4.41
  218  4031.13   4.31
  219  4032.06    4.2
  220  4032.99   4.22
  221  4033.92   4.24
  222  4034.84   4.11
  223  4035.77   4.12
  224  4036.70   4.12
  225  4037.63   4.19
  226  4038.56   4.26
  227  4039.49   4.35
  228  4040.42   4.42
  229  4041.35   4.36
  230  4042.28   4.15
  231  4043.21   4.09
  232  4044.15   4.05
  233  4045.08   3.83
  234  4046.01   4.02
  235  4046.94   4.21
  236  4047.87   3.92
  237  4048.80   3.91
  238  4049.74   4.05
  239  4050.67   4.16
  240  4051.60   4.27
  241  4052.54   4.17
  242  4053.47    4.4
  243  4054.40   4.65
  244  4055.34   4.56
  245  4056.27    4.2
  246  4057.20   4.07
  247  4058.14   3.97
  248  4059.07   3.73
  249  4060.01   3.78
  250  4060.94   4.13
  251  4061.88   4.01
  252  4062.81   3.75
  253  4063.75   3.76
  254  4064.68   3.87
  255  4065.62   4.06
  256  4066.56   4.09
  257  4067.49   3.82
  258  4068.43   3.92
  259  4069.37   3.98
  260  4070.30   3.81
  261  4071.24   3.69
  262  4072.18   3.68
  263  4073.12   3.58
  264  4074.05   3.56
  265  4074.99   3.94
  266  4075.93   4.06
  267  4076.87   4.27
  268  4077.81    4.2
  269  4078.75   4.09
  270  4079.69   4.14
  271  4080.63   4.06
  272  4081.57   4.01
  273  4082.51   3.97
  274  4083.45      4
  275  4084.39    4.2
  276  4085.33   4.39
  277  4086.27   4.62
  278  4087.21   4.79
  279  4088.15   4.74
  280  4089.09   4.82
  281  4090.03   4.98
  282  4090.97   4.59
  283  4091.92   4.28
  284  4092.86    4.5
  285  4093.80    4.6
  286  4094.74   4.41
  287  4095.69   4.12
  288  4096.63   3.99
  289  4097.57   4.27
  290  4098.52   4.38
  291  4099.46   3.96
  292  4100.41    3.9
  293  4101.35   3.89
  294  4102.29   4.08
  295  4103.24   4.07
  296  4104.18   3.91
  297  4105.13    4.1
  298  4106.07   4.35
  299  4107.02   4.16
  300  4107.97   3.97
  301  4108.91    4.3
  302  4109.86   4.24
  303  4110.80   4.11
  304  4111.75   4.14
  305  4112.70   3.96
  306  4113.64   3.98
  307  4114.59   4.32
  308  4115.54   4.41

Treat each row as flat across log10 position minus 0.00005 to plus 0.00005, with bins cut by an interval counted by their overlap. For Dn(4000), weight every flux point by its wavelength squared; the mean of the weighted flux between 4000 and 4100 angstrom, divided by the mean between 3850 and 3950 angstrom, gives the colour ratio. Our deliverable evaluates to 1.9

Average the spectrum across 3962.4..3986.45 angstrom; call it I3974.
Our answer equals 2.5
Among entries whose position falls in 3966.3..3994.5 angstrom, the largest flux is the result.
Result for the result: 4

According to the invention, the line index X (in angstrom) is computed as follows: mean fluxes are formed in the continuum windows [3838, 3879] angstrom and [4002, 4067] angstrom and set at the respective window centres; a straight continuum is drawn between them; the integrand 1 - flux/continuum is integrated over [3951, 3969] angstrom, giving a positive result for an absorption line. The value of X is 5.1 angstrom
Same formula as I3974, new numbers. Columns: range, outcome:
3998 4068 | 4.2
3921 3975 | 2.17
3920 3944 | 1.83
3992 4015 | 4.11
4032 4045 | 4.19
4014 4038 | 4.38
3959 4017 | 3.31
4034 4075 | 4.04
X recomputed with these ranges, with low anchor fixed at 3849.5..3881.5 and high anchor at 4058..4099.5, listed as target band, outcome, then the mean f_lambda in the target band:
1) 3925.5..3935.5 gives 4.8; 1.45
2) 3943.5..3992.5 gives 5.1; 2.81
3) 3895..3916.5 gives -2.1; 2.82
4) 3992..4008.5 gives -3.0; 4.04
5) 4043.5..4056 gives -1.0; 4.17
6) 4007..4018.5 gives -2.3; 4.23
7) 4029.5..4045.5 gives -1.9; 4.21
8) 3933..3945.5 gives 4.7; 1.79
